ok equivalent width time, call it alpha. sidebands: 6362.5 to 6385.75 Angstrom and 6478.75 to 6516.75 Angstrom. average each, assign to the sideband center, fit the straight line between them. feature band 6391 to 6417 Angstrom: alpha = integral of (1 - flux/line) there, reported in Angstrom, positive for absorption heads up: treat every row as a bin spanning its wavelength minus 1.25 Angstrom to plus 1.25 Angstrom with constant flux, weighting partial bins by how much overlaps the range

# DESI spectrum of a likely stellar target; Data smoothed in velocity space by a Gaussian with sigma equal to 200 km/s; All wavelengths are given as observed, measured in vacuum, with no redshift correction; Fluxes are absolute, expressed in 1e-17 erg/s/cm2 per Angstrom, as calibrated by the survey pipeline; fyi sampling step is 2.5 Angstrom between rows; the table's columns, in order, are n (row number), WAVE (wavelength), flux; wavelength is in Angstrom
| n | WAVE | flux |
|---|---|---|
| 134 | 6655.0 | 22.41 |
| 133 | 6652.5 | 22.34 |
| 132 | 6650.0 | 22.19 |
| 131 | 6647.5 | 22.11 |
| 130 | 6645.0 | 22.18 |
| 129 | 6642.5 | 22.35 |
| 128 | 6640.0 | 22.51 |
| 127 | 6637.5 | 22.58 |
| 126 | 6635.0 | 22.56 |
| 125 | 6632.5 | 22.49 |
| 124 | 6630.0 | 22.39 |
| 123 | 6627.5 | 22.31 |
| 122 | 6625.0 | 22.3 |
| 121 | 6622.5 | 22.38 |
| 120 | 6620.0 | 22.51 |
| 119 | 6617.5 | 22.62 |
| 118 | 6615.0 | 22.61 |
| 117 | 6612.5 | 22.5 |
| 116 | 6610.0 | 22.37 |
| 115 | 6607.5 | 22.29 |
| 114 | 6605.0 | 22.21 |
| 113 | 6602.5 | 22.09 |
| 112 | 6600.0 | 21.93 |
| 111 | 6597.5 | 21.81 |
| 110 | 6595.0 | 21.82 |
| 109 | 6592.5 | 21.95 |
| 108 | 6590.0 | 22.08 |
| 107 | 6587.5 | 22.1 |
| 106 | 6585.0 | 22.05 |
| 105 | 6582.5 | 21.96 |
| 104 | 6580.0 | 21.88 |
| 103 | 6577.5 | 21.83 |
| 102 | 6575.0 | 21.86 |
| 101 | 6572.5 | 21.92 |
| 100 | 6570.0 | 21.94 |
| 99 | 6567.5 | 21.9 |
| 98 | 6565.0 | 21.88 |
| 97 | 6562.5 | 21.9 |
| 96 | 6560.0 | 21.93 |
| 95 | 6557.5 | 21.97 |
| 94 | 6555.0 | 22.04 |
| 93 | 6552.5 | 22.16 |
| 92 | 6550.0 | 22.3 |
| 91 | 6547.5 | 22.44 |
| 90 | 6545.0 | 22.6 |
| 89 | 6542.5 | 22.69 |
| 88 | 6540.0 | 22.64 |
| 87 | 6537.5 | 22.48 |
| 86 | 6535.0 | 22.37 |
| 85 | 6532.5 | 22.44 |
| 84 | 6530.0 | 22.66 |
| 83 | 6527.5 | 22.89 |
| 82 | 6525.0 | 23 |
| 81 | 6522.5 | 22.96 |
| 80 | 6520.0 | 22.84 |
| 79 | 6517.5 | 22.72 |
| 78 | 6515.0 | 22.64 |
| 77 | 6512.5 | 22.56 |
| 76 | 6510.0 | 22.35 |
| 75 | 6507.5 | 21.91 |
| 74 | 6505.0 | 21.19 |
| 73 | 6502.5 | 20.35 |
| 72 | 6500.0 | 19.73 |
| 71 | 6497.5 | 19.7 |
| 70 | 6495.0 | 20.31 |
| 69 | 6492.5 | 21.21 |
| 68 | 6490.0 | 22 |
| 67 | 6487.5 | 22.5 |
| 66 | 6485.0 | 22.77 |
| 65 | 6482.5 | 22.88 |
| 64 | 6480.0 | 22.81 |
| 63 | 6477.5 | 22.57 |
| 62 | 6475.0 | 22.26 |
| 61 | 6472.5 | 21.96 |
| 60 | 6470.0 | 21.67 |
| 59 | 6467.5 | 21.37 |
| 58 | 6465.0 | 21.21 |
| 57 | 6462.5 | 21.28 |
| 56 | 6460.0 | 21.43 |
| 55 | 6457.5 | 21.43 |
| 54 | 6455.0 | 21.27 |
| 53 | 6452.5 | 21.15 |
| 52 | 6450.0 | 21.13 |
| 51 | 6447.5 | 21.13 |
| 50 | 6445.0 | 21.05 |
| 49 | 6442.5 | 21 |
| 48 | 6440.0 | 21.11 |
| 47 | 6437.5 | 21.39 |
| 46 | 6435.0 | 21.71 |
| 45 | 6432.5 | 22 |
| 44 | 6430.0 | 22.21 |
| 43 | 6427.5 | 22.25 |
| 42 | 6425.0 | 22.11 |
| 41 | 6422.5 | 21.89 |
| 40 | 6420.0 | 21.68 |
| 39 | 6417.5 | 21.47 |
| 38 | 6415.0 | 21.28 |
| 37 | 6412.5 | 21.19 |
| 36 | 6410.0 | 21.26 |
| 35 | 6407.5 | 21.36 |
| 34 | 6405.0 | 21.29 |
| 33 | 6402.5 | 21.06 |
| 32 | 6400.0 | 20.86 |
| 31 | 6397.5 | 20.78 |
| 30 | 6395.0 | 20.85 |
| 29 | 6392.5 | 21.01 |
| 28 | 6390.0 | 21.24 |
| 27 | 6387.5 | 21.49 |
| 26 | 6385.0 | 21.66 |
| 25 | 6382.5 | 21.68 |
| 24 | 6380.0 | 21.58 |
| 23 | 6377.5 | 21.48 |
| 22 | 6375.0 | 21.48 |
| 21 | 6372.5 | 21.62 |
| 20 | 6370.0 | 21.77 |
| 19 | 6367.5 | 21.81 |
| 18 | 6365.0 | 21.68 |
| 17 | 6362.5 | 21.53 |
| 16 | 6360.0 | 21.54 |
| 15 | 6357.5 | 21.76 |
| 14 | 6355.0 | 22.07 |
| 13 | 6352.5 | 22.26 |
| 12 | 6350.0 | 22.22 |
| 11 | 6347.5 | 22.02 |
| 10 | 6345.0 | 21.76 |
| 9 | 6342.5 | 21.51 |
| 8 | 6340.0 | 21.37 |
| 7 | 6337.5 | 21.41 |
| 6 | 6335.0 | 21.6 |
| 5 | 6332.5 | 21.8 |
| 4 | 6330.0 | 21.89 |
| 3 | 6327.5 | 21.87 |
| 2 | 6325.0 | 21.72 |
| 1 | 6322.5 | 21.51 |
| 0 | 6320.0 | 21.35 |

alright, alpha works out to 0.6 Angstrom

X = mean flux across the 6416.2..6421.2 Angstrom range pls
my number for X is 21.6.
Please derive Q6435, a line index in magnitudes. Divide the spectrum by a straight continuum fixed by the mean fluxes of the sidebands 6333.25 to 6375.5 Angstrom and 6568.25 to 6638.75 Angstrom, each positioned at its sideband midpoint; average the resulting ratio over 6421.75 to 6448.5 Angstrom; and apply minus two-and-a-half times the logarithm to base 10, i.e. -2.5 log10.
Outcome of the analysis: 0.013 mag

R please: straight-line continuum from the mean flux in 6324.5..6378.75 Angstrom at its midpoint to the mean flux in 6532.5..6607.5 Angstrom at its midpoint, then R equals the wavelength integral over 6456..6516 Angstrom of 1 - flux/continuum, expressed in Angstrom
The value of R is 0.8 Angstrom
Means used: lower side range 21.7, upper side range 22.1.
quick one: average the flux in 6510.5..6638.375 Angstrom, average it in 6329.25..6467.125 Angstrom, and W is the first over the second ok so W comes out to 1.04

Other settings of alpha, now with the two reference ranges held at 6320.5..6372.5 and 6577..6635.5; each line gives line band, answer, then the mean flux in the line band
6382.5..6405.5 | 0.7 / 21.2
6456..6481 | 0.2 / 21.8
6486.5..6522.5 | 0.7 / 21.6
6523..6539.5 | -0.4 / 22.7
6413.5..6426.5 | 0.1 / 21.7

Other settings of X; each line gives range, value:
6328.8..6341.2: 21.6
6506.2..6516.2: 22.4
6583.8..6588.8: 22.1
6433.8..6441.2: 21.4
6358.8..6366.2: 21.6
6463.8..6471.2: 21.4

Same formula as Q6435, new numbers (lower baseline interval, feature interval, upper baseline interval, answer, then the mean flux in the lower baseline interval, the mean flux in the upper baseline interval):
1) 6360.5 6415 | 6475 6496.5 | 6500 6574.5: -0.01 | 21.4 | 22.2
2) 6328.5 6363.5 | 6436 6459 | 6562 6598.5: 0.03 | 21.8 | 21.9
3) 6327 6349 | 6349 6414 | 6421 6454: 0.01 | 21.7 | 21.5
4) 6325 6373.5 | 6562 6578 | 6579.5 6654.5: 0.01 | 21.8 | 22.3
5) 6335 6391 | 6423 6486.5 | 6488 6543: 0.01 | 21.7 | 22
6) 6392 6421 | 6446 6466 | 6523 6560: 0.02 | 21.2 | 22.5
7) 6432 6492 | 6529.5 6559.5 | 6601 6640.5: -0.02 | 21.7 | 22.4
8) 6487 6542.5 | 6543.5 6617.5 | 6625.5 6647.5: 0.01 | 22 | 22.4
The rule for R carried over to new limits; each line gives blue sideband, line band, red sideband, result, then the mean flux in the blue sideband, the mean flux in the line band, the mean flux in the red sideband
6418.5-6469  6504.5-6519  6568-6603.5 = -0.4 Angstrom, 21.5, 22.3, 21.9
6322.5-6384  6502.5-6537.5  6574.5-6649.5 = -0.6 Angstrom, 21.7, 22.4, 22.2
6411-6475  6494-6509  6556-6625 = 0.8 Angstrom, 21.5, 20.6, 22.1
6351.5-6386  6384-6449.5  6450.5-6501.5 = 0.8 Angstrom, 21.7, 21.4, 21.6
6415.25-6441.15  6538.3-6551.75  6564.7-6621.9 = -0.3 Angstrom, 21.8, 22.5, 22.1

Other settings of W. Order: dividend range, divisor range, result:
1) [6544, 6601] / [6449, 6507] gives 1.02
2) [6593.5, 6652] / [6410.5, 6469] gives 1.04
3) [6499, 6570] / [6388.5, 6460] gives 1.04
